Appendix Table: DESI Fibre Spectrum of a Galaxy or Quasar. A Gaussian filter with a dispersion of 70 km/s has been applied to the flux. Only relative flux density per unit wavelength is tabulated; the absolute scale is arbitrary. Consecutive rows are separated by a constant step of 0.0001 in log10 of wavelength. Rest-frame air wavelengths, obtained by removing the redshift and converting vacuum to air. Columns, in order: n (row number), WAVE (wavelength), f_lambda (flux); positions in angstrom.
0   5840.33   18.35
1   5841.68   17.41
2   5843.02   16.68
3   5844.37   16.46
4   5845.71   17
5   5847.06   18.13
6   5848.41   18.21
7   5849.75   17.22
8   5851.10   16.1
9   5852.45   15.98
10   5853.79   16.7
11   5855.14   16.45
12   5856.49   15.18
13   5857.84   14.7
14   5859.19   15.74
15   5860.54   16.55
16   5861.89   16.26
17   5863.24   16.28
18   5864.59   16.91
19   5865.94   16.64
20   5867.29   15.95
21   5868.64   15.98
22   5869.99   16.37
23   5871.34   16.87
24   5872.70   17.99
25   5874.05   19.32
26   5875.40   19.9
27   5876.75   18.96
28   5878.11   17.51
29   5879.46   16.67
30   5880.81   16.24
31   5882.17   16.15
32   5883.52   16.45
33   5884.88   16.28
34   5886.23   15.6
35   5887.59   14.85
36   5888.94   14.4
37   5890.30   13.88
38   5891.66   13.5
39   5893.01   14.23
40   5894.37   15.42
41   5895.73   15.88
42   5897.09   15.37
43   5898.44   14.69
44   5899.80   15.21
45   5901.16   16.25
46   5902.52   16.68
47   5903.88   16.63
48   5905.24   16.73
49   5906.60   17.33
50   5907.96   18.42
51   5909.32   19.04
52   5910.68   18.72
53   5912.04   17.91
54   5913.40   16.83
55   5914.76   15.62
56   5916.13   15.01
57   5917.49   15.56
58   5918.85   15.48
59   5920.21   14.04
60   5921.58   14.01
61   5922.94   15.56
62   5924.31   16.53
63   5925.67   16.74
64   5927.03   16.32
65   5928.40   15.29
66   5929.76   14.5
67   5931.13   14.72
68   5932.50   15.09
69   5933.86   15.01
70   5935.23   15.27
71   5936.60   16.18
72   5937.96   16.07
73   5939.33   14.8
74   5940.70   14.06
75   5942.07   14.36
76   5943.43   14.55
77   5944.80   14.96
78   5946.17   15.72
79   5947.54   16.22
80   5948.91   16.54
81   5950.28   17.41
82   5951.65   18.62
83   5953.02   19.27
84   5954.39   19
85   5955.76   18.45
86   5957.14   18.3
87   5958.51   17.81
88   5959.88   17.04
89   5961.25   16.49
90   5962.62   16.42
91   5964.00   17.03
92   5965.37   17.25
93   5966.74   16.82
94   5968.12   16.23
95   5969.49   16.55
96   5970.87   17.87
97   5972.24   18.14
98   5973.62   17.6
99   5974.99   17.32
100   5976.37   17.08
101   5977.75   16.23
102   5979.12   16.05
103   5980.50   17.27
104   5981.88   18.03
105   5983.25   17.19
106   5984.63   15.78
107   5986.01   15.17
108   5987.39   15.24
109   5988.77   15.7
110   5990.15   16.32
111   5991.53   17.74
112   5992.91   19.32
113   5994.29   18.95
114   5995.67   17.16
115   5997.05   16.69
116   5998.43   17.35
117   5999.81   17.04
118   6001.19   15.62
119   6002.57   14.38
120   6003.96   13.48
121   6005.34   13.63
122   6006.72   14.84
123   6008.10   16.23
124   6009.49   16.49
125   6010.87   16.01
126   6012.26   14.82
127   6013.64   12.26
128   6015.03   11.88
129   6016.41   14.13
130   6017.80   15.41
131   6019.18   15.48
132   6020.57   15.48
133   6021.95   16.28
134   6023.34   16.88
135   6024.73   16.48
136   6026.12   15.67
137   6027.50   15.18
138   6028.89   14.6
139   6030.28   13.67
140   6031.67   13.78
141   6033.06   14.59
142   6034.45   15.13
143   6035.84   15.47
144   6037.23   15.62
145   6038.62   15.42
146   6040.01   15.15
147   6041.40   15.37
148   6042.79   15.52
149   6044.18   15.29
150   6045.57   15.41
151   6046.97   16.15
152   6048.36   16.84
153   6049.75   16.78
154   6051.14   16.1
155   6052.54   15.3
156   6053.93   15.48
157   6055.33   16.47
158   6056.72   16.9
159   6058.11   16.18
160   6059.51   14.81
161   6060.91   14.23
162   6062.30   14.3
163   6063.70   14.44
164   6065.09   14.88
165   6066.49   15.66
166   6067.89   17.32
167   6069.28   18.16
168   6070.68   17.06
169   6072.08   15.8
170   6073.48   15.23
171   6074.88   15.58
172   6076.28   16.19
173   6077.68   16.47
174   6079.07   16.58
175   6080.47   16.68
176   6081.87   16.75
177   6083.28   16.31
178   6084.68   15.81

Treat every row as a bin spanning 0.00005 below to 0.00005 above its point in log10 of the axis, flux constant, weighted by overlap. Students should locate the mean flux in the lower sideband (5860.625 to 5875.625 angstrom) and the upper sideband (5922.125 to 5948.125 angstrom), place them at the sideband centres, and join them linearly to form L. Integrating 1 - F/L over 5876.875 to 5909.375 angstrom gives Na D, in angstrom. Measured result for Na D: 0.86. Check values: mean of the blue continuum 17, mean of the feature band 16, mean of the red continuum 15.4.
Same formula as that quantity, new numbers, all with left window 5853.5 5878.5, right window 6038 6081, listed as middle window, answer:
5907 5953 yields 1.5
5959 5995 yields -1.5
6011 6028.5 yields 1.1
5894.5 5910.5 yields 0.1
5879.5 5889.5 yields 0.6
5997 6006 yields 0.4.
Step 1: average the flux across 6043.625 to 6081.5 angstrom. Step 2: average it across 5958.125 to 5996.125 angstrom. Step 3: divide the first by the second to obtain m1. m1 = 0.9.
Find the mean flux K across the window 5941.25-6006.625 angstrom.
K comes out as 16.7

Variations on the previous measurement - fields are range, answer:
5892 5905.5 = 15.6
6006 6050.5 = 15.3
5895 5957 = 16.2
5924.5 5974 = 16.5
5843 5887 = 16.8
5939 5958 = 16.6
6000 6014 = 14.9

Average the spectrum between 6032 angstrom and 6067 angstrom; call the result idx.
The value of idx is 15.5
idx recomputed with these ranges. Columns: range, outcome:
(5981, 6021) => 15.8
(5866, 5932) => 16.2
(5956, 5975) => 17.2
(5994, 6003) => 16.7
